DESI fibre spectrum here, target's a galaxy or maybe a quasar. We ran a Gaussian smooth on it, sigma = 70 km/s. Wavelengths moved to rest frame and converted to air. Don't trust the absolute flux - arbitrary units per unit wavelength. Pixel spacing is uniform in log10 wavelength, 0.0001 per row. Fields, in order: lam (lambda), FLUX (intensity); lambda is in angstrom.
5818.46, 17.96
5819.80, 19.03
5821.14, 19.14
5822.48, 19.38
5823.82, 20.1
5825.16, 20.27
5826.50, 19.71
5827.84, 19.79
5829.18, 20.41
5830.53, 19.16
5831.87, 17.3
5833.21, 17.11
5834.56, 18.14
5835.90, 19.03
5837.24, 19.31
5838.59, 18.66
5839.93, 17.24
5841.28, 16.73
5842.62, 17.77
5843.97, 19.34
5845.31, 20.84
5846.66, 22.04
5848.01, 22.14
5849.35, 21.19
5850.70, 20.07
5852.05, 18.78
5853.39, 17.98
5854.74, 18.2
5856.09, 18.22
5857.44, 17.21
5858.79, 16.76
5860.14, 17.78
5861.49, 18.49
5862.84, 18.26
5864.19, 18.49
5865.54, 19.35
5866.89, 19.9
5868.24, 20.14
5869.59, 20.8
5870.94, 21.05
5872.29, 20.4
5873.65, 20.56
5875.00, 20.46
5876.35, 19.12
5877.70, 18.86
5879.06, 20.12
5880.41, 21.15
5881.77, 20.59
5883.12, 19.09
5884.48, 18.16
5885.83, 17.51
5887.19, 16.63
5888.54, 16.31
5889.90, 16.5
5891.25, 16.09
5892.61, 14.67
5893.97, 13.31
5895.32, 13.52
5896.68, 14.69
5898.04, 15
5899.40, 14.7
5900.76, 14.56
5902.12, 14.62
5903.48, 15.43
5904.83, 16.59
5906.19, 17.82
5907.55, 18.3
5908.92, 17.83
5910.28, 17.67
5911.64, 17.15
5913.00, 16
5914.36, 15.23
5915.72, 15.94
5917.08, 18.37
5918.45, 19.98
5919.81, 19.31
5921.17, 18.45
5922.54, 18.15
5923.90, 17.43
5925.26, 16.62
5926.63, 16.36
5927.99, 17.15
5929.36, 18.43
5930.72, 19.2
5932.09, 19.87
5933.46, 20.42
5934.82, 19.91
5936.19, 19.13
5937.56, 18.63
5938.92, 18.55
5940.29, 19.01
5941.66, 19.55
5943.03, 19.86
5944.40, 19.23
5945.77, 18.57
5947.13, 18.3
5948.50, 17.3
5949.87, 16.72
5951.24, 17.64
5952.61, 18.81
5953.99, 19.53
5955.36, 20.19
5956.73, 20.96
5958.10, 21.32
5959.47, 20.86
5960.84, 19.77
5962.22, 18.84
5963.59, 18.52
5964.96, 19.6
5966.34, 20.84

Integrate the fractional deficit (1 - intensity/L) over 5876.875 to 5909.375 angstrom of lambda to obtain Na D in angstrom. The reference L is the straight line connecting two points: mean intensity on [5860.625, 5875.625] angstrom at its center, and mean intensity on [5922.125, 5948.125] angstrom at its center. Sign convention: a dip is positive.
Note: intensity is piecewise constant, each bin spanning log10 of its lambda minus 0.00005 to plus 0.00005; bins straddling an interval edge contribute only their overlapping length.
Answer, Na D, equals 4.39 angstrom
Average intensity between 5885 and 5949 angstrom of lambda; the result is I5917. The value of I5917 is 17.3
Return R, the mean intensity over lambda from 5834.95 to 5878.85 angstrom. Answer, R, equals 19.2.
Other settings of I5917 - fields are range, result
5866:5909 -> 17.6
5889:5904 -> 14.8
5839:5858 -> 19.1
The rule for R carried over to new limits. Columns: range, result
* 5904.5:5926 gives 17.6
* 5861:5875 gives 19.8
